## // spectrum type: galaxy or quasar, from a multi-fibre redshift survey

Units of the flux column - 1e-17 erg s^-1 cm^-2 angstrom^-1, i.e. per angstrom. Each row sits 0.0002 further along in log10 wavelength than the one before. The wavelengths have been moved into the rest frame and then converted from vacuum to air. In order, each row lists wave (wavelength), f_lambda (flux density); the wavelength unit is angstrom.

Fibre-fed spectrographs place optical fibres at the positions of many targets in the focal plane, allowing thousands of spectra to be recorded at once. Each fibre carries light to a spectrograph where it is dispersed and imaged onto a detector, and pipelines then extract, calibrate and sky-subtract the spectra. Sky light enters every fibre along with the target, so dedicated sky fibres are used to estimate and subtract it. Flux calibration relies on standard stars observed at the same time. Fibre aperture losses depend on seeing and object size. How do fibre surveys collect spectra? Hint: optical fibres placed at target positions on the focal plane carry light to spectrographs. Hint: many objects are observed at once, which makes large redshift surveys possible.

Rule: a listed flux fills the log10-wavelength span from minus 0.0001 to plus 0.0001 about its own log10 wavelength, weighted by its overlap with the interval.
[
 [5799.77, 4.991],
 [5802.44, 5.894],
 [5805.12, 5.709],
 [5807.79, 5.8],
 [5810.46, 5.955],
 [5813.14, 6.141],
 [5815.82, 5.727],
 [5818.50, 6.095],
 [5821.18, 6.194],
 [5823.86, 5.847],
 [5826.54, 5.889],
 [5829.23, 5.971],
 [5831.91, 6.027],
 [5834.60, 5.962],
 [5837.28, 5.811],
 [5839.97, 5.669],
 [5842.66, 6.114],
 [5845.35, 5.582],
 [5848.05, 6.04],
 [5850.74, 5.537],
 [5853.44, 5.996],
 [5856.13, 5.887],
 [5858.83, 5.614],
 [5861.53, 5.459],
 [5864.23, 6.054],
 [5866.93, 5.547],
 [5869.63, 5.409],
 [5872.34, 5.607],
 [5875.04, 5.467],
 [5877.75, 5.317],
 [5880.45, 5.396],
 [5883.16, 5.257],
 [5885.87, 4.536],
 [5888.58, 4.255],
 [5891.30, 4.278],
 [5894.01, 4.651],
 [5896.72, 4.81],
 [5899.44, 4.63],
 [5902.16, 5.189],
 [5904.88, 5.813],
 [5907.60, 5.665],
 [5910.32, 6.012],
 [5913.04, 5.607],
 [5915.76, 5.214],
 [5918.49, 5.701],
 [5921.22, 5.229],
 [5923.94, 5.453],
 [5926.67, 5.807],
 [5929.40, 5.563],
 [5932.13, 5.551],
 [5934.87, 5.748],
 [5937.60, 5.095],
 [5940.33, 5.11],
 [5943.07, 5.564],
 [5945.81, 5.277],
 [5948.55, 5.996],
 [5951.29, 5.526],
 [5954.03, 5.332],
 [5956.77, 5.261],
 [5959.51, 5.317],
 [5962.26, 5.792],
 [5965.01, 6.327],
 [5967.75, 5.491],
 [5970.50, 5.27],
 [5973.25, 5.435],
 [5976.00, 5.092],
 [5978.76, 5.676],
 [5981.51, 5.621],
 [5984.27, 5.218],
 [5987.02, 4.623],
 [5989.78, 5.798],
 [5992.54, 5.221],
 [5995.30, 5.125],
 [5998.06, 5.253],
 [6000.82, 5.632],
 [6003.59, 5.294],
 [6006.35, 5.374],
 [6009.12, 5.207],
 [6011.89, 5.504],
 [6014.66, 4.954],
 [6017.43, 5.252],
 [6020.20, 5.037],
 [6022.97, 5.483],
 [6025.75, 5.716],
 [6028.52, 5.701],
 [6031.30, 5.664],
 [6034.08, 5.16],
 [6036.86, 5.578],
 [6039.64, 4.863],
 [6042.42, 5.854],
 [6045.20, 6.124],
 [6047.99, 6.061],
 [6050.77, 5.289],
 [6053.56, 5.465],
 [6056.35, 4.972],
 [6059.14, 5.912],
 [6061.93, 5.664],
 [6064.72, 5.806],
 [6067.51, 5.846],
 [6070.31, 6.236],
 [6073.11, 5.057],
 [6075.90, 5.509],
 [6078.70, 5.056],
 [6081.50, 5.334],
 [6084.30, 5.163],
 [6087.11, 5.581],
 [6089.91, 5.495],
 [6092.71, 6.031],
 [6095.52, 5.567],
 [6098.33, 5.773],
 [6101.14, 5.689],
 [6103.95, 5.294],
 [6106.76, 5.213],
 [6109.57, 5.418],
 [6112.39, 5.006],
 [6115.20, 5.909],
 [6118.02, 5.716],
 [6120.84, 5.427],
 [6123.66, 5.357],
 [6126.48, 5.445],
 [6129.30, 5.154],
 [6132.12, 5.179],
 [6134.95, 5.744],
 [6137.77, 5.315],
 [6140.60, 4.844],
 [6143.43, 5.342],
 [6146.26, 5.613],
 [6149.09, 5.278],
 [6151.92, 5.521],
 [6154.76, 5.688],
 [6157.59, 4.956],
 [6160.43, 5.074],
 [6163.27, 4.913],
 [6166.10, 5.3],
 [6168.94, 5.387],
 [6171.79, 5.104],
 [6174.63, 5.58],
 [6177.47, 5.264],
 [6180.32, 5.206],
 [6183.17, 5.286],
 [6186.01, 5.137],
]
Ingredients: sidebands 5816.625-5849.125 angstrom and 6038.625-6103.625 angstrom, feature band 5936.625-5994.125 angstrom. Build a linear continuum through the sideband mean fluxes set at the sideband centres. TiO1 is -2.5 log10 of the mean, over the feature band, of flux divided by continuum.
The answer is 0.059 mag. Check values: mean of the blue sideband 5.93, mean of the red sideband 5.58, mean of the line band 5.43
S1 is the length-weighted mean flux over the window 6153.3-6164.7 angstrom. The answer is 5.16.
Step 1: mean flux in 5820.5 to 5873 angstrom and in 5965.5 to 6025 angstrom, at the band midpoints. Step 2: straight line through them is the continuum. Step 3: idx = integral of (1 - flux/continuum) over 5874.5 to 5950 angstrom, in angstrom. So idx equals 4.1 angstrom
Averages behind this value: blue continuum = 5.81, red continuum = 5.33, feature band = 5.29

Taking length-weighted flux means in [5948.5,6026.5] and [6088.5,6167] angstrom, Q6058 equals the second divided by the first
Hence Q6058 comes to 1.00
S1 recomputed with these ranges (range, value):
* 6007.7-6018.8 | 5.23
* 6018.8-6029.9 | 5.49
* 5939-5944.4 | 5.33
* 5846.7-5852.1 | 5.78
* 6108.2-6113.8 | 5.21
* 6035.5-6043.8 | 5.43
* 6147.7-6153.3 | 5.4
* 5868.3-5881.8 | 5.44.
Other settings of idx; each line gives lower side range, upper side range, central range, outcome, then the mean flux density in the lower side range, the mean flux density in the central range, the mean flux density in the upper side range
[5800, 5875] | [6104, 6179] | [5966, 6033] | 2.3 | 5.82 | 5.36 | 5.34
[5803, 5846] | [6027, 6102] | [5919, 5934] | 0.6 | 5.91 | 5.54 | 5.57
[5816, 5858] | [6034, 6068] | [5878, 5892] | 2.5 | 5.9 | 4.81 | 5.6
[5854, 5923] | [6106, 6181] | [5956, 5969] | -0.8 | 5.31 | 5.66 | 5.33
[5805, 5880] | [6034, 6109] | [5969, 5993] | 1.3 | 5.8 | 5.33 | 5.55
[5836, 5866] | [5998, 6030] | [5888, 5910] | 2.6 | 5.79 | 4.99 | 5.37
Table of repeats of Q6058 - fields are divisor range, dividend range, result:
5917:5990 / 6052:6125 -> 1.01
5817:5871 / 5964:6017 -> 0.92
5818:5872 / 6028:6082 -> 0.95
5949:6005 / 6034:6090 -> 1.02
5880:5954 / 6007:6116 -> 1.04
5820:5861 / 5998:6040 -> 0.92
